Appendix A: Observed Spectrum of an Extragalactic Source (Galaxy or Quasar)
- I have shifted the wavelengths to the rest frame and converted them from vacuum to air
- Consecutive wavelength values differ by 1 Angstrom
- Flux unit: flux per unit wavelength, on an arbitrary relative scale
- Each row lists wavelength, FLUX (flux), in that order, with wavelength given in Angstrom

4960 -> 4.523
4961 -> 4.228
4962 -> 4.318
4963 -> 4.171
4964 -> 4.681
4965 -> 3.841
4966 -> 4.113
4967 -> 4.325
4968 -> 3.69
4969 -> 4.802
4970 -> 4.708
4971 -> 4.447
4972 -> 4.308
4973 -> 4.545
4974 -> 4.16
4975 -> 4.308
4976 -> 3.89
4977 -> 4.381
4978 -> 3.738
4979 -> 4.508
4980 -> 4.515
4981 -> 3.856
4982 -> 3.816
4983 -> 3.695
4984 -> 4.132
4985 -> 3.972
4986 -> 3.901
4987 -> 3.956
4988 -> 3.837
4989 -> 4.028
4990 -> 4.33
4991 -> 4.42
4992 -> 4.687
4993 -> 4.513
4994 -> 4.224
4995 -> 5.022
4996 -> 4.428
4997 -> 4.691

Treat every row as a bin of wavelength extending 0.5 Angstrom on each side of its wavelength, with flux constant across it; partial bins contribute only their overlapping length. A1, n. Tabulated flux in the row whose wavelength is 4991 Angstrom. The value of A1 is 4.42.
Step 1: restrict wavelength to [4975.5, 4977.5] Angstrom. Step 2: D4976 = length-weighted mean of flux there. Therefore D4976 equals 4.14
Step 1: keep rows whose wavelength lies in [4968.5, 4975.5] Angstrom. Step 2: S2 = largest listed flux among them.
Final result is 4.802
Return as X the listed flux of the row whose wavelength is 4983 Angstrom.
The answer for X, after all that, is 3.695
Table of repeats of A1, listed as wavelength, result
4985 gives 3.972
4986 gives 3.901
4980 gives 4.515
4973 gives 4.545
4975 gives 4.308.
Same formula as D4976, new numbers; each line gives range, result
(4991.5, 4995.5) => 4.61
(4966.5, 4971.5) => 4.39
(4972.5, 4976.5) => 4.23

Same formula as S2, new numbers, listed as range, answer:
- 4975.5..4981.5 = 4.515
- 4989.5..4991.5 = 4.42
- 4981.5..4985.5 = 4.132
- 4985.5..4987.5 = 3.956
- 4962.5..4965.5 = 4.681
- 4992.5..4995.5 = 5.022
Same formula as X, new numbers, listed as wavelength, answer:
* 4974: 4.16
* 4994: 4.224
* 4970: 4.708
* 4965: 3.841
